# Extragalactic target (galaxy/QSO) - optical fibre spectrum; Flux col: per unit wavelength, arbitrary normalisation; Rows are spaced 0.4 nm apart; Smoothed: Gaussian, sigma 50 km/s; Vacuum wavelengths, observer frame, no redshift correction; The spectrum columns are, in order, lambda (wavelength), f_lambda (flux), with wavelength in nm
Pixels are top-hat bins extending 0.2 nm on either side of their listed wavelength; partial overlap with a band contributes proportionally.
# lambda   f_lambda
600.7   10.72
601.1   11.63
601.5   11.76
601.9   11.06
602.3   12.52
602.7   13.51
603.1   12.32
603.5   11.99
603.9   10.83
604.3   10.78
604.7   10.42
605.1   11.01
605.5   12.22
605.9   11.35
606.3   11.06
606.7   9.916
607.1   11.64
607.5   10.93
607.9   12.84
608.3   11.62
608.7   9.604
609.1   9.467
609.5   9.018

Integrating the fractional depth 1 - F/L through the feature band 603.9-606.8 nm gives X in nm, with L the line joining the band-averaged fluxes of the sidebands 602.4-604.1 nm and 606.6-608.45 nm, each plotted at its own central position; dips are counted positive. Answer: 0.205 nm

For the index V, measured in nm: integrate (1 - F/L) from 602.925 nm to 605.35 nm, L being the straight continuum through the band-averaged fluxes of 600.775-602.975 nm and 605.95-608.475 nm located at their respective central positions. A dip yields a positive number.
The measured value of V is 0.10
